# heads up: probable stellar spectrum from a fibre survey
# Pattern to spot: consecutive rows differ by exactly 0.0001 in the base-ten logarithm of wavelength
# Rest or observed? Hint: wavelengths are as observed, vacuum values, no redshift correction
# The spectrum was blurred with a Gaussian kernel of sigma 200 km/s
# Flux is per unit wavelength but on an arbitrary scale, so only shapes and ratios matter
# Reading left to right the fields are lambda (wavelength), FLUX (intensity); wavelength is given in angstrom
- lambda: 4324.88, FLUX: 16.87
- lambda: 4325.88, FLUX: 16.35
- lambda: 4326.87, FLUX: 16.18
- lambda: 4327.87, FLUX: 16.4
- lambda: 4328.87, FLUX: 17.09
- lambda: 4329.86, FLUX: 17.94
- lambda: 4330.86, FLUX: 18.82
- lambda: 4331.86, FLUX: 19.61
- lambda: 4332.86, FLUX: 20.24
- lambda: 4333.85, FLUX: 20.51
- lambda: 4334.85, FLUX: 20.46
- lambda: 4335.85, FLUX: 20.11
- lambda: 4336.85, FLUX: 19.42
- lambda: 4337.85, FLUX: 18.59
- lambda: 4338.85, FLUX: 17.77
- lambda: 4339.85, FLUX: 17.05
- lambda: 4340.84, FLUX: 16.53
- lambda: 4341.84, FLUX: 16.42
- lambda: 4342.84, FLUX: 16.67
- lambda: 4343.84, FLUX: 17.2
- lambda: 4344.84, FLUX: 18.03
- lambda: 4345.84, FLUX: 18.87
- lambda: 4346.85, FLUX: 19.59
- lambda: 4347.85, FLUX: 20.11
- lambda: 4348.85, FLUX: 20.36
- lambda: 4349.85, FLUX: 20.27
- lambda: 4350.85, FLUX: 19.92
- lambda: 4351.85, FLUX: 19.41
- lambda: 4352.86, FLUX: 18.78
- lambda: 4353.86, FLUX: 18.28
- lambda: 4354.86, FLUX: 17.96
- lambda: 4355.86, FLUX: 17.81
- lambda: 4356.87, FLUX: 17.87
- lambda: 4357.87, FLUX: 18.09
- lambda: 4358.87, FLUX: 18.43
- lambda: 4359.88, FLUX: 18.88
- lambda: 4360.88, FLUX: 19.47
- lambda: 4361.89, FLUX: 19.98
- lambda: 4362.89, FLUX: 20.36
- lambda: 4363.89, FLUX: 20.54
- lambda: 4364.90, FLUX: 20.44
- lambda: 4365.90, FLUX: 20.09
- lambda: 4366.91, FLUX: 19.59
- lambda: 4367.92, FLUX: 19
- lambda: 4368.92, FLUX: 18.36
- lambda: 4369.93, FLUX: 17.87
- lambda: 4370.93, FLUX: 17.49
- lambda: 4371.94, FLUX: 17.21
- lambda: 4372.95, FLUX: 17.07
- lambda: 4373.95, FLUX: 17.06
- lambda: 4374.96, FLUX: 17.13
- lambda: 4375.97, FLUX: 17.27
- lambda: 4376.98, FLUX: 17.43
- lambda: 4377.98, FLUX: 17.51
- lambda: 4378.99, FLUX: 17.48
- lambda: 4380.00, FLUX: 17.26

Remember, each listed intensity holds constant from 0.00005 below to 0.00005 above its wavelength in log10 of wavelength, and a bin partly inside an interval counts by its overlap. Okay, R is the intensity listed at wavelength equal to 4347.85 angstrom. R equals 20.11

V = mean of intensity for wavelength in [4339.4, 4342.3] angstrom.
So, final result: 16.7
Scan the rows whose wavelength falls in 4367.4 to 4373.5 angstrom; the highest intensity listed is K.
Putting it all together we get 19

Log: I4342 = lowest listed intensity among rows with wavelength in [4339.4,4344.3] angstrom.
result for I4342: 16.42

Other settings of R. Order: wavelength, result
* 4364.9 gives 20.44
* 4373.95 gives 17.06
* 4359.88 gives 18.88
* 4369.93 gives 17.87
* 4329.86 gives 17.94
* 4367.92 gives 19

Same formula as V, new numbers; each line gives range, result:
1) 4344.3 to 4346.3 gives 18.4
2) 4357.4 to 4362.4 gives 19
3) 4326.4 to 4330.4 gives 16.9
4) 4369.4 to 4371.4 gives 17.7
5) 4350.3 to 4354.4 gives 19.1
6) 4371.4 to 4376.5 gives 17.1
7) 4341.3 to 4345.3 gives 17.1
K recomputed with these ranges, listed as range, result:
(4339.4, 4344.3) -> 17.2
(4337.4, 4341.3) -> 18.59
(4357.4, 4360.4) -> 18.88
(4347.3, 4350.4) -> 20.36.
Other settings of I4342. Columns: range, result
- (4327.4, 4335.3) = 16.4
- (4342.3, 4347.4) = 16.67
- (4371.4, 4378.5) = 17.06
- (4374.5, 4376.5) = 17.13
